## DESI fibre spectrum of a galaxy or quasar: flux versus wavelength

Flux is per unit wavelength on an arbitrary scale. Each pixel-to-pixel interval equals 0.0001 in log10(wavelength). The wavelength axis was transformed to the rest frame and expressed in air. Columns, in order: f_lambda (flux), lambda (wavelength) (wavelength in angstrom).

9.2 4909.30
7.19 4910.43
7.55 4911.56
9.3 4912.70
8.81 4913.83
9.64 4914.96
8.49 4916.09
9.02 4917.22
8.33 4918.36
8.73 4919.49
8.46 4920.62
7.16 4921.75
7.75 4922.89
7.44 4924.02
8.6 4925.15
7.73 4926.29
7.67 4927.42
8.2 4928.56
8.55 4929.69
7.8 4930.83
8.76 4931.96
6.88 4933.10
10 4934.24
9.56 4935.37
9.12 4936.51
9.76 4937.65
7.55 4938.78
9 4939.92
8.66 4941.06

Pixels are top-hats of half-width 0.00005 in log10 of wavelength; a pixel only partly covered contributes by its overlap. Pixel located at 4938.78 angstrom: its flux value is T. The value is 7.55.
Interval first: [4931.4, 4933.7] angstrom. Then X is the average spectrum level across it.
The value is 7.82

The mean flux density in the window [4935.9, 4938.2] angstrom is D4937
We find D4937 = 9.41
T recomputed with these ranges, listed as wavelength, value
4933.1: 6.88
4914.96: 9.64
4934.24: 10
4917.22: 9.02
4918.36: 8.33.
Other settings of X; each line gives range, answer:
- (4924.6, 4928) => 7.98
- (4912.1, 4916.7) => 9.05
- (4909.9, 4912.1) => 7.37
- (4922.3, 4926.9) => 7.87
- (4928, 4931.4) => 8.2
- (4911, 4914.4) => 8.54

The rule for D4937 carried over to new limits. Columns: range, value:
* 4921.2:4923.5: 7.45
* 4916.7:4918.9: 8.64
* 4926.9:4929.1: 7.92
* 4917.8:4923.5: 8.09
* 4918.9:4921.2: 8.61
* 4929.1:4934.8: 8.39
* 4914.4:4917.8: 9.04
